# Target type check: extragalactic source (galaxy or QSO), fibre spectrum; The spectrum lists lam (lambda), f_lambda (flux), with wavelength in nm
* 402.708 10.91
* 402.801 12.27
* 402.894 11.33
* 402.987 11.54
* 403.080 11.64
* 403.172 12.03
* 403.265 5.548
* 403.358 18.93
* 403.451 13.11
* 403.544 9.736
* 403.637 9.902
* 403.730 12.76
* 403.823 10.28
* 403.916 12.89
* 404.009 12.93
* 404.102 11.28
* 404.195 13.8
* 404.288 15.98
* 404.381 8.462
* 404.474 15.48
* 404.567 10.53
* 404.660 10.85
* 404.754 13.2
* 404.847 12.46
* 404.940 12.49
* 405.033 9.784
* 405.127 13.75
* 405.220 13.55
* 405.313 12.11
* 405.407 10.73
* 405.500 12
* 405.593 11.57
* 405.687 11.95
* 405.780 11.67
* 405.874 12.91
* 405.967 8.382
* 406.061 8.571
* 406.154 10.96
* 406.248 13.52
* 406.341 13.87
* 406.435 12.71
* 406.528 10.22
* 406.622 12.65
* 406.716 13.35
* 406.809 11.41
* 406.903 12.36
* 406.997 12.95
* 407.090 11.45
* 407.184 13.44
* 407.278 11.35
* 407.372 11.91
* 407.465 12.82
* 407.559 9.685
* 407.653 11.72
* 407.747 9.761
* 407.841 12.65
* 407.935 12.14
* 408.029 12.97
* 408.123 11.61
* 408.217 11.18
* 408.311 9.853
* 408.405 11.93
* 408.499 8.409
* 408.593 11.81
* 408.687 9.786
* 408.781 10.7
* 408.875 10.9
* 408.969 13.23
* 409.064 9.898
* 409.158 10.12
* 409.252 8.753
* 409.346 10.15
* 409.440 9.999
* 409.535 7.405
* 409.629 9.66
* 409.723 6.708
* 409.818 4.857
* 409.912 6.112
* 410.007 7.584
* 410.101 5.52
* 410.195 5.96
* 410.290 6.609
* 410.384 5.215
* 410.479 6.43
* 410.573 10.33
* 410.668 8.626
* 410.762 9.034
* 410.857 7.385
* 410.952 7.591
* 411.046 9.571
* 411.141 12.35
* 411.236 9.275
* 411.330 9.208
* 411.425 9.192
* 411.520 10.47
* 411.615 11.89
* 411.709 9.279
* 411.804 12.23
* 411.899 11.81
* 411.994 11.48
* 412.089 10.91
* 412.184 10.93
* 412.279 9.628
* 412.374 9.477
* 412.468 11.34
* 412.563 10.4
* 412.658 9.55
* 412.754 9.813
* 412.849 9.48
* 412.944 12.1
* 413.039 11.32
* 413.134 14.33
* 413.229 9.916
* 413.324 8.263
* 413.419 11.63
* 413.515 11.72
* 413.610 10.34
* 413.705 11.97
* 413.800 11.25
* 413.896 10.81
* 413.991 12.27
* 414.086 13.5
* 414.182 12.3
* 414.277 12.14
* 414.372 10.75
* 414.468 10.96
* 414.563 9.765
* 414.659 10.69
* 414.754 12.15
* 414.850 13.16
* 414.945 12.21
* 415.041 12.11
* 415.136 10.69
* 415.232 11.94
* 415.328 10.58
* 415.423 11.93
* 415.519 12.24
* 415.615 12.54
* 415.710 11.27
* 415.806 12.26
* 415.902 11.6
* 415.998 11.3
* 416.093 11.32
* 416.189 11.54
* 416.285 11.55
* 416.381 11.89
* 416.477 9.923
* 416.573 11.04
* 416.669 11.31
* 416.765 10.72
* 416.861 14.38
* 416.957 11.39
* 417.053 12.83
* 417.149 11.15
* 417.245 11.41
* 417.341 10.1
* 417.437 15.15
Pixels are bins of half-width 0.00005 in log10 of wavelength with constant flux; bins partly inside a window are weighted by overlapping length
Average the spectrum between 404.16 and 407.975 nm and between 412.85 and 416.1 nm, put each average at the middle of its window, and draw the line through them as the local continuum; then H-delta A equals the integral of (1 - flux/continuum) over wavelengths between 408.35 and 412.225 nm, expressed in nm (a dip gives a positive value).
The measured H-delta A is 0.83 nm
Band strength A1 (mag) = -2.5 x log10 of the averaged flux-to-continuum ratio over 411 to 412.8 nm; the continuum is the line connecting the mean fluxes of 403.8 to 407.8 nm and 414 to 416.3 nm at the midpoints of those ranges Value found 0.13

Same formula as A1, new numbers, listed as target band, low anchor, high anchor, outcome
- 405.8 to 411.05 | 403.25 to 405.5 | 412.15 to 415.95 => 0.17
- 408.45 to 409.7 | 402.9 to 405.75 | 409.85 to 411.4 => -0.12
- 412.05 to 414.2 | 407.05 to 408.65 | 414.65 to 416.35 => 0.06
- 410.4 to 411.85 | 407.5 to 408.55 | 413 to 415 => 0.20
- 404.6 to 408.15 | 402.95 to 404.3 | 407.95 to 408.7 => -0.04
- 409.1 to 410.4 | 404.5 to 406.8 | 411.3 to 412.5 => 0.41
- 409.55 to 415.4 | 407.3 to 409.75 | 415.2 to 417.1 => 0.12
